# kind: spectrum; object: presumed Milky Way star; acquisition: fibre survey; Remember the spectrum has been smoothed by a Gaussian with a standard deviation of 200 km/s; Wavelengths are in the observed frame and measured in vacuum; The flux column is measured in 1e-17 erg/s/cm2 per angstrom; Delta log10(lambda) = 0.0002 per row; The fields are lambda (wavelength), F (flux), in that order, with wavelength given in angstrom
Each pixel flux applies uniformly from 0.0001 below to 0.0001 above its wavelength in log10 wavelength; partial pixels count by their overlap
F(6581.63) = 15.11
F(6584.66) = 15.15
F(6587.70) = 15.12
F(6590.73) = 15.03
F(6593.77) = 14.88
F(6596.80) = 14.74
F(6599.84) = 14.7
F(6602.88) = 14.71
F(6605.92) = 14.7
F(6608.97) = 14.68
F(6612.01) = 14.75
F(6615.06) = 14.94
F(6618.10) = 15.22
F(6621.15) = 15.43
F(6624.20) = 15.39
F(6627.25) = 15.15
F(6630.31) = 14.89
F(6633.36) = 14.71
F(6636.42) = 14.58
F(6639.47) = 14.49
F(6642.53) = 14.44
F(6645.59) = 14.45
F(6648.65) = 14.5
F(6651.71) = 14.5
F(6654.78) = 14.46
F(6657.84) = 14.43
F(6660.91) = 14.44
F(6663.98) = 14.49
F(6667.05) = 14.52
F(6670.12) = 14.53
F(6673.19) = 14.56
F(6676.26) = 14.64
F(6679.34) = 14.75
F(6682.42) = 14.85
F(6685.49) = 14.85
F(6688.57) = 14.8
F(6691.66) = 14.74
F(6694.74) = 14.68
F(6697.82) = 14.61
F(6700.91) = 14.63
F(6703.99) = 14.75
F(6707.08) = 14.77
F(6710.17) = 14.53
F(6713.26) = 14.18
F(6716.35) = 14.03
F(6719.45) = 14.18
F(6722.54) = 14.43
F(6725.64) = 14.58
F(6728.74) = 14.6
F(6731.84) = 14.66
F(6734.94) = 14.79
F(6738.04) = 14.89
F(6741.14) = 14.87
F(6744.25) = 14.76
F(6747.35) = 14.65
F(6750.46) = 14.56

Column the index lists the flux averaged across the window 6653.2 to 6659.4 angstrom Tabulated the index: 14.4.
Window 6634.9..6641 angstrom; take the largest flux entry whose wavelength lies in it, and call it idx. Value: 14.58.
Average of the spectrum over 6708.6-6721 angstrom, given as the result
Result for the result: 14.2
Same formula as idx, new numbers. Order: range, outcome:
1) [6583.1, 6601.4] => 15.15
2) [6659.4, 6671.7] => 14.53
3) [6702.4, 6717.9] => 14.77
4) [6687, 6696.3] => 14.8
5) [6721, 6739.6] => 14.89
